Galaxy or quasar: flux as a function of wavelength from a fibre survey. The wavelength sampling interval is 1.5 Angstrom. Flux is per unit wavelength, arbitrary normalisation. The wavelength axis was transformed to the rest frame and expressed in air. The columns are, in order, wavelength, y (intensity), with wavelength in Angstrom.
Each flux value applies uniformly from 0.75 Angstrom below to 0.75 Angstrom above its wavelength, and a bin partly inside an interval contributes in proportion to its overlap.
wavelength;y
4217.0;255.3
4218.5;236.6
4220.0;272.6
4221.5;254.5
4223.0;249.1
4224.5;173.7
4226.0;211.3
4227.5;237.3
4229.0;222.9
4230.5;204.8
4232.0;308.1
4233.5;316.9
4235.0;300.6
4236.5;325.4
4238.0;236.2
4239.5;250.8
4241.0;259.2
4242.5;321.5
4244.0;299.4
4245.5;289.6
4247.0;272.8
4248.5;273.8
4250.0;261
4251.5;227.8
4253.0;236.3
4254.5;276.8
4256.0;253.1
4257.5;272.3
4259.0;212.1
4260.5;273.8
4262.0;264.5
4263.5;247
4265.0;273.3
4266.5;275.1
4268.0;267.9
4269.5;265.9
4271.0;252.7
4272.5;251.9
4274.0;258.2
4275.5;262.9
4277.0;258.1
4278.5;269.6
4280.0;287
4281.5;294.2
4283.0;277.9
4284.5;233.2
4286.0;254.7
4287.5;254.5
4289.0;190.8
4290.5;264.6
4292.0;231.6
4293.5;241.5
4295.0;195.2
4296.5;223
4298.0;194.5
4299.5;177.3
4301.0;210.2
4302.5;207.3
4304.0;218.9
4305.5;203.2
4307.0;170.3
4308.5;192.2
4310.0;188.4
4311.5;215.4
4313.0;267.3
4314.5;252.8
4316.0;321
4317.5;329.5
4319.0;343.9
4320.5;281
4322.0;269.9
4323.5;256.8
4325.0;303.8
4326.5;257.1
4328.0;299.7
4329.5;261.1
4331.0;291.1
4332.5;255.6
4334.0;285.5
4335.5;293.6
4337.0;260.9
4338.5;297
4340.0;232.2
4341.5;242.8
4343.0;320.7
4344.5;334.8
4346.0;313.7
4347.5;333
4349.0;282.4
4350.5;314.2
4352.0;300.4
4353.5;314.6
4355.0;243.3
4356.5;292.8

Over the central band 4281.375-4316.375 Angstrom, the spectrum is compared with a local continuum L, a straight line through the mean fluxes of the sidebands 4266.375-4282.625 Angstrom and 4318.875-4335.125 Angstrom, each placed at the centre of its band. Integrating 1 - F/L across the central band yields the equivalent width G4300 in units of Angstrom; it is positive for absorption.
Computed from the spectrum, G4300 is 6.0 Angstrom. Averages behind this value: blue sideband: 268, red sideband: 280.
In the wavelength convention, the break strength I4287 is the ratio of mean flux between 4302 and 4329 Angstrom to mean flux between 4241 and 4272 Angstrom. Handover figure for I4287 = 0.96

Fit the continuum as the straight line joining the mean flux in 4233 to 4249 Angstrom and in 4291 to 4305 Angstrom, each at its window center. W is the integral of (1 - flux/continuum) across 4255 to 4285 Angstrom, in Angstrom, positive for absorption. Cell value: -1.9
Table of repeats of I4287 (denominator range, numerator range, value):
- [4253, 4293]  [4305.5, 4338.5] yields 1.03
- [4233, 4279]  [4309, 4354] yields 1.06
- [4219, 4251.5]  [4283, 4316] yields 0.85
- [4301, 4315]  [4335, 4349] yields 1.38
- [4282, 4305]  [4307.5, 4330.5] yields 1.19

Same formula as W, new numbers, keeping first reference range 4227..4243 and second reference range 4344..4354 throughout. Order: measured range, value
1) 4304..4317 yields 3.09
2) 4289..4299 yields 2.43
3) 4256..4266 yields 0.83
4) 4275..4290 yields 1.56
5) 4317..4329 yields 0.47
